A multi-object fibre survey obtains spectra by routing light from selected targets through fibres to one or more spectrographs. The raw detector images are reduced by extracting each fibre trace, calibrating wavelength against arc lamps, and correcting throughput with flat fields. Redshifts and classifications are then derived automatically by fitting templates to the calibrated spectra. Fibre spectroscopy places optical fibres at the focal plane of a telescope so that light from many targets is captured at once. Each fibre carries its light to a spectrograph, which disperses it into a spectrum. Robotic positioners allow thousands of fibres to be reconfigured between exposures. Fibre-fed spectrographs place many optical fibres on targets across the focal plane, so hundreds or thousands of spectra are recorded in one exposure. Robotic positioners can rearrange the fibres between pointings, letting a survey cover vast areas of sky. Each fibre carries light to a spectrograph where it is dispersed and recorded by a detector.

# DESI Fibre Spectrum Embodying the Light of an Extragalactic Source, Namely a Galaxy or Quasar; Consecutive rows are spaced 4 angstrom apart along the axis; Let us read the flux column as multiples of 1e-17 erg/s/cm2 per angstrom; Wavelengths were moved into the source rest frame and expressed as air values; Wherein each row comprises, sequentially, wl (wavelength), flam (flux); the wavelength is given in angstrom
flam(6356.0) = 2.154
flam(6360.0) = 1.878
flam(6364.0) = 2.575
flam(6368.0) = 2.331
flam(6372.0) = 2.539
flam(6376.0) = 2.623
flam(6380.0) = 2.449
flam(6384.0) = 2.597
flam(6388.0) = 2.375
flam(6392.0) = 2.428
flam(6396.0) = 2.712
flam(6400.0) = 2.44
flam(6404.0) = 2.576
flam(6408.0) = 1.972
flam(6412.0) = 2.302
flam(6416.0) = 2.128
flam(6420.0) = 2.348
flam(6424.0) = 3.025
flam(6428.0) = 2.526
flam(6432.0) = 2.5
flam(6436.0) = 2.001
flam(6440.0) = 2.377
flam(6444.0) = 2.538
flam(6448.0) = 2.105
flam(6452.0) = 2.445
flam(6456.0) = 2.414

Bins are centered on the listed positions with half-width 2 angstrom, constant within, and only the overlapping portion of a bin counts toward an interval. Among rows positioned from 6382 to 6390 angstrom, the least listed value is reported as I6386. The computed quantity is 2.375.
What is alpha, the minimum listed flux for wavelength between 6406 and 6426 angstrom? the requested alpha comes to 1.972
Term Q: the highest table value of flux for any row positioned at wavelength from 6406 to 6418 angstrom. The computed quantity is 2.302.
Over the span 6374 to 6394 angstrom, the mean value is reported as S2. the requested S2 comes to 2.49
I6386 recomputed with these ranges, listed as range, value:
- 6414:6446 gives 2.001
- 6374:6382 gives 2.449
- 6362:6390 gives 2.331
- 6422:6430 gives 2.526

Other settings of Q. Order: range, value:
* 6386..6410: 2.712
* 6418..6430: 3.025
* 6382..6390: 2.597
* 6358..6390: 2.623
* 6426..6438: 2.526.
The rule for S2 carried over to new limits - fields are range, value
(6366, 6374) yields 2.44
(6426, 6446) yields 2.39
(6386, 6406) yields 2.51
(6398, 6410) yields 2.33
